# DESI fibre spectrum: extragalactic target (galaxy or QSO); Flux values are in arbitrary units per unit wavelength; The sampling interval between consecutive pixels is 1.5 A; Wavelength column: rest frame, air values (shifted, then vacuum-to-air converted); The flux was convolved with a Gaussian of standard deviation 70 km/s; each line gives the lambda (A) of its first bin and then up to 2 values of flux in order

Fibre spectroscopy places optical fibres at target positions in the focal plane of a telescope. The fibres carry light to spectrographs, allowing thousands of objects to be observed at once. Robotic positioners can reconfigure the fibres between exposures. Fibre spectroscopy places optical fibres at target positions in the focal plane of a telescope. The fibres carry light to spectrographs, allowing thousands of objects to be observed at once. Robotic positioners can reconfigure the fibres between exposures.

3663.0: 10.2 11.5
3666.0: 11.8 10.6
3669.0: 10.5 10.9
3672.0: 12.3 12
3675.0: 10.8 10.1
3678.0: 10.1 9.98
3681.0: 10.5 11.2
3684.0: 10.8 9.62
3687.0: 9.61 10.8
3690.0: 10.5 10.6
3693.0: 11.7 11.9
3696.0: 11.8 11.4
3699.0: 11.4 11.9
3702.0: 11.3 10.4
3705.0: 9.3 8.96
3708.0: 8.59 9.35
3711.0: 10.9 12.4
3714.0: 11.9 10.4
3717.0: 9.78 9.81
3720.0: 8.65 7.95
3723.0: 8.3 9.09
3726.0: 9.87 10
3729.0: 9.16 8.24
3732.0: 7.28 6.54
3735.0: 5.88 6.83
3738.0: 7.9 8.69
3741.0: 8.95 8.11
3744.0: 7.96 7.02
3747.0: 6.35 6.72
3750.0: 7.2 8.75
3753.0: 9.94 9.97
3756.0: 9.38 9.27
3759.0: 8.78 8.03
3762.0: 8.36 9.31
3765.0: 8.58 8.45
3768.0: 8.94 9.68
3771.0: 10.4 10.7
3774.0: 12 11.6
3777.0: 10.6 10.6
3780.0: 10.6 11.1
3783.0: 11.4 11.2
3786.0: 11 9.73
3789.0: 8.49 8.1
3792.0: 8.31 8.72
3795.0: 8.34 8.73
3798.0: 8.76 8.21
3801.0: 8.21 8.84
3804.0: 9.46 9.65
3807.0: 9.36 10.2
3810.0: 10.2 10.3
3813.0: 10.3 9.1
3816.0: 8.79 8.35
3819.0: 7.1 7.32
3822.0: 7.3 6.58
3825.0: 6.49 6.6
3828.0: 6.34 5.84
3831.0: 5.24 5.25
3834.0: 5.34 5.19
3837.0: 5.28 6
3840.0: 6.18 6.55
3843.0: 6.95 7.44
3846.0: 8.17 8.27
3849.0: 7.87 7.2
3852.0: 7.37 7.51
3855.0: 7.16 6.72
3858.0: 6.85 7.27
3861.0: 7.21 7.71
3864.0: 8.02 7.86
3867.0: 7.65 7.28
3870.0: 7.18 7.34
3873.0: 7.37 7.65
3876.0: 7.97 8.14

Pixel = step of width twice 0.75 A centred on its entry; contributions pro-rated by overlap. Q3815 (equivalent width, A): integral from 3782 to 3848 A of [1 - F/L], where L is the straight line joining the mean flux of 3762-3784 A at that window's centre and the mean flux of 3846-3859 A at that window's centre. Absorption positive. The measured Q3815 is 5.68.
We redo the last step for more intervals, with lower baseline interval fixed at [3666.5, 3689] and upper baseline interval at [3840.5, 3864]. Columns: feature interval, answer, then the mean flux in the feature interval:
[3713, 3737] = 2.45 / 8.79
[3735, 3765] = 3.38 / 8.24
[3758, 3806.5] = -4.71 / 9.53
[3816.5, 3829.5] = 1.55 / 6.98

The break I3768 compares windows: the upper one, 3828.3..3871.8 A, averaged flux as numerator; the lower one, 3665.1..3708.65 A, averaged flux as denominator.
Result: 0.6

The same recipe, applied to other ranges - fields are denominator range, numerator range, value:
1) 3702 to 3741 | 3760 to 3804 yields 1.05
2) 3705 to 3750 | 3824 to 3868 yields 0.79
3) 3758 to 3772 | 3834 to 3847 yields 0.72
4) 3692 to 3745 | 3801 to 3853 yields 0.80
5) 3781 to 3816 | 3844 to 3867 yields 0.80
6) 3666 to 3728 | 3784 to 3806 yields 0.86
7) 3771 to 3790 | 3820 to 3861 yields 0.62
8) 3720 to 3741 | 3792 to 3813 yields 1.12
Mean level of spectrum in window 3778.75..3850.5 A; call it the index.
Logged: 8.15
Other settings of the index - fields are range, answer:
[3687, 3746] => 9.54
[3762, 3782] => 10.1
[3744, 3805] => 9.23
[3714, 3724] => 9.35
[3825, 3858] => 6.6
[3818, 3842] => 6.18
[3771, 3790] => 10.7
